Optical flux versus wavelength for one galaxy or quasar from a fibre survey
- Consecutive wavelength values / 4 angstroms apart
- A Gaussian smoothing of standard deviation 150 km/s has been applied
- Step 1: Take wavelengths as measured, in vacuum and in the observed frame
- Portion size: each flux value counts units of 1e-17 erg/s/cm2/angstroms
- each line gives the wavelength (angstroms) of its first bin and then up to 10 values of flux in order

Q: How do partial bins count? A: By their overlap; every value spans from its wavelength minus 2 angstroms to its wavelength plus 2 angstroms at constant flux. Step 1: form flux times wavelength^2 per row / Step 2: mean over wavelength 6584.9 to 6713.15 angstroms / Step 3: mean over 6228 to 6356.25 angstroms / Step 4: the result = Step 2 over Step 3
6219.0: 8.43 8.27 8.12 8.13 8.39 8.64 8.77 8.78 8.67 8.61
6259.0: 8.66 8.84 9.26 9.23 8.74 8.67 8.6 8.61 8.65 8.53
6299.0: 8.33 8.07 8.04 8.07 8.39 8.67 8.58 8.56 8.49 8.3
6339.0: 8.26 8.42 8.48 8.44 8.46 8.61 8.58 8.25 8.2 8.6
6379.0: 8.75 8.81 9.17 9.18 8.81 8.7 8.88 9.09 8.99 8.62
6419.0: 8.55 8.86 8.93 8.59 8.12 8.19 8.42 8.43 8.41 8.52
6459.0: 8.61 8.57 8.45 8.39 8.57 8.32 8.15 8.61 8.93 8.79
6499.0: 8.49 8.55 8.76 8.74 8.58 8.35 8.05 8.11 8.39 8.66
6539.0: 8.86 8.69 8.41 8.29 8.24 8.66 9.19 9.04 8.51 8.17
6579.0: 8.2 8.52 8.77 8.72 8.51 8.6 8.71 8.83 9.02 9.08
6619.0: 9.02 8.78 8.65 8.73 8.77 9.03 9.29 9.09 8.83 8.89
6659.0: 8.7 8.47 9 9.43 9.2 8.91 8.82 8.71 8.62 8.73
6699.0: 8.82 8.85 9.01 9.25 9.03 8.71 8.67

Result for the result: 1.16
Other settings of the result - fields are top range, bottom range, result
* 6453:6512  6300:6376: 1.07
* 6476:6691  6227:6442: 1.09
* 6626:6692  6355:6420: 1.11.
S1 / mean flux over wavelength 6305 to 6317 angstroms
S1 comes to 8.17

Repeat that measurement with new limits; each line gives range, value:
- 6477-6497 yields 8.56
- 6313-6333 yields 8.54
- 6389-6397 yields 9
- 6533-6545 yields 8.74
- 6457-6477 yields 8.52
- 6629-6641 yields 8.84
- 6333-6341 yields 8.28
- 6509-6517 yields 8.66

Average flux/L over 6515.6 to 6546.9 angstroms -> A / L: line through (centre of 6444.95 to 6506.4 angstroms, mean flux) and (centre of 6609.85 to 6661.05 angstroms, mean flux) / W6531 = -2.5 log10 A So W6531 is 0.03 mag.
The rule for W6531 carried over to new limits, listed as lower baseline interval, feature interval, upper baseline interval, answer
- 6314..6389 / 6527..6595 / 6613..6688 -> 0.03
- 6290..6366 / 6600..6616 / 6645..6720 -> -0.01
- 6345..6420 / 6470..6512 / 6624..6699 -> 0.02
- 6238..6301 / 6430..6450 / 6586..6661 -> 0.06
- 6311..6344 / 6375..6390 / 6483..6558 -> -0.05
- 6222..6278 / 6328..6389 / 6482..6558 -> 0.01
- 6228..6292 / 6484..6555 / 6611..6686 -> 0.04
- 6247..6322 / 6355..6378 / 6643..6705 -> 0.02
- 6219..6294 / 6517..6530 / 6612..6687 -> 0.08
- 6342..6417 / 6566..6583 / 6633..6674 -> 0.05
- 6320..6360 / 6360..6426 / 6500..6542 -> -0.03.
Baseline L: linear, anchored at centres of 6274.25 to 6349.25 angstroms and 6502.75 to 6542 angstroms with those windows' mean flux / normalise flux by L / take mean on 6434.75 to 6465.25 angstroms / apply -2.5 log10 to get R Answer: 0.008 mag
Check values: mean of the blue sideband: 8.44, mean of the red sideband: 8.51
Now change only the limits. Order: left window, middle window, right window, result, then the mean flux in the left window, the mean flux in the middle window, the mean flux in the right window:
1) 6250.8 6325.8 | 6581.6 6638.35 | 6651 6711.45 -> 0.01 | 8.59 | 8.77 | 8.88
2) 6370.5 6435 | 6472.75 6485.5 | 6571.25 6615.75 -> 0.05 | 8.79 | 8.36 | 8.63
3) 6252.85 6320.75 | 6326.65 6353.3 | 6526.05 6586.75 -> 0.02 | 8.59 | 8.41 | 8.54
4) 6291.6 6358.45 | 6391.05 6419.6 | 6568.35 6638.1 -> -0.05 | 8.39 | 8.84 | 8.69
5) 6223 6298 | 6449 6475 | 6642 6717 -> 0.04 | 8.65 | 8.5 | 8.92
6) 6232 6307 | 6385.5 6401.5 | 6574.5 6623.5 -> -0.04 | 8.65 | 8.96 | 8.7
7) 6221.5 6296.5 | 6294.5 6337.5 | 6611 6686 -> 0.04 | 8.64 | 8.36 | 8.93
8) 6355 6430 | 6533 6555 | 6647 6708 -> 0.03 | 8.74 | 8.55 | 8.87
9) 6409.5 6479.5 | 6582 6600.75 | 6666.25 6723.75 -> 0.02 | 8.53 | 8.63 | 8.92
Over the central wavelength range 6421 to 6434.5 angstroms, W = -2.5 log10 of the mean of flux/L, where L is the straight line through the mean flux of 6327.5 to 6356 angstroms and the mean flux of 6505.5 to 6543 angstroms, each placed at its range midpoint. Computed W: -0.033 mag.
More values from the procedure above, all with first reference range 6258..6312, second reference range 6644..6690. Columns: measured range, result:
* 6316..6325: 0.00 mag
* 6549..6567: 0.02 mag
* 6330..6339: 0.04 mag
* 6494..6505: 0.02 mag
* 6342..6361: 0.02 mag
